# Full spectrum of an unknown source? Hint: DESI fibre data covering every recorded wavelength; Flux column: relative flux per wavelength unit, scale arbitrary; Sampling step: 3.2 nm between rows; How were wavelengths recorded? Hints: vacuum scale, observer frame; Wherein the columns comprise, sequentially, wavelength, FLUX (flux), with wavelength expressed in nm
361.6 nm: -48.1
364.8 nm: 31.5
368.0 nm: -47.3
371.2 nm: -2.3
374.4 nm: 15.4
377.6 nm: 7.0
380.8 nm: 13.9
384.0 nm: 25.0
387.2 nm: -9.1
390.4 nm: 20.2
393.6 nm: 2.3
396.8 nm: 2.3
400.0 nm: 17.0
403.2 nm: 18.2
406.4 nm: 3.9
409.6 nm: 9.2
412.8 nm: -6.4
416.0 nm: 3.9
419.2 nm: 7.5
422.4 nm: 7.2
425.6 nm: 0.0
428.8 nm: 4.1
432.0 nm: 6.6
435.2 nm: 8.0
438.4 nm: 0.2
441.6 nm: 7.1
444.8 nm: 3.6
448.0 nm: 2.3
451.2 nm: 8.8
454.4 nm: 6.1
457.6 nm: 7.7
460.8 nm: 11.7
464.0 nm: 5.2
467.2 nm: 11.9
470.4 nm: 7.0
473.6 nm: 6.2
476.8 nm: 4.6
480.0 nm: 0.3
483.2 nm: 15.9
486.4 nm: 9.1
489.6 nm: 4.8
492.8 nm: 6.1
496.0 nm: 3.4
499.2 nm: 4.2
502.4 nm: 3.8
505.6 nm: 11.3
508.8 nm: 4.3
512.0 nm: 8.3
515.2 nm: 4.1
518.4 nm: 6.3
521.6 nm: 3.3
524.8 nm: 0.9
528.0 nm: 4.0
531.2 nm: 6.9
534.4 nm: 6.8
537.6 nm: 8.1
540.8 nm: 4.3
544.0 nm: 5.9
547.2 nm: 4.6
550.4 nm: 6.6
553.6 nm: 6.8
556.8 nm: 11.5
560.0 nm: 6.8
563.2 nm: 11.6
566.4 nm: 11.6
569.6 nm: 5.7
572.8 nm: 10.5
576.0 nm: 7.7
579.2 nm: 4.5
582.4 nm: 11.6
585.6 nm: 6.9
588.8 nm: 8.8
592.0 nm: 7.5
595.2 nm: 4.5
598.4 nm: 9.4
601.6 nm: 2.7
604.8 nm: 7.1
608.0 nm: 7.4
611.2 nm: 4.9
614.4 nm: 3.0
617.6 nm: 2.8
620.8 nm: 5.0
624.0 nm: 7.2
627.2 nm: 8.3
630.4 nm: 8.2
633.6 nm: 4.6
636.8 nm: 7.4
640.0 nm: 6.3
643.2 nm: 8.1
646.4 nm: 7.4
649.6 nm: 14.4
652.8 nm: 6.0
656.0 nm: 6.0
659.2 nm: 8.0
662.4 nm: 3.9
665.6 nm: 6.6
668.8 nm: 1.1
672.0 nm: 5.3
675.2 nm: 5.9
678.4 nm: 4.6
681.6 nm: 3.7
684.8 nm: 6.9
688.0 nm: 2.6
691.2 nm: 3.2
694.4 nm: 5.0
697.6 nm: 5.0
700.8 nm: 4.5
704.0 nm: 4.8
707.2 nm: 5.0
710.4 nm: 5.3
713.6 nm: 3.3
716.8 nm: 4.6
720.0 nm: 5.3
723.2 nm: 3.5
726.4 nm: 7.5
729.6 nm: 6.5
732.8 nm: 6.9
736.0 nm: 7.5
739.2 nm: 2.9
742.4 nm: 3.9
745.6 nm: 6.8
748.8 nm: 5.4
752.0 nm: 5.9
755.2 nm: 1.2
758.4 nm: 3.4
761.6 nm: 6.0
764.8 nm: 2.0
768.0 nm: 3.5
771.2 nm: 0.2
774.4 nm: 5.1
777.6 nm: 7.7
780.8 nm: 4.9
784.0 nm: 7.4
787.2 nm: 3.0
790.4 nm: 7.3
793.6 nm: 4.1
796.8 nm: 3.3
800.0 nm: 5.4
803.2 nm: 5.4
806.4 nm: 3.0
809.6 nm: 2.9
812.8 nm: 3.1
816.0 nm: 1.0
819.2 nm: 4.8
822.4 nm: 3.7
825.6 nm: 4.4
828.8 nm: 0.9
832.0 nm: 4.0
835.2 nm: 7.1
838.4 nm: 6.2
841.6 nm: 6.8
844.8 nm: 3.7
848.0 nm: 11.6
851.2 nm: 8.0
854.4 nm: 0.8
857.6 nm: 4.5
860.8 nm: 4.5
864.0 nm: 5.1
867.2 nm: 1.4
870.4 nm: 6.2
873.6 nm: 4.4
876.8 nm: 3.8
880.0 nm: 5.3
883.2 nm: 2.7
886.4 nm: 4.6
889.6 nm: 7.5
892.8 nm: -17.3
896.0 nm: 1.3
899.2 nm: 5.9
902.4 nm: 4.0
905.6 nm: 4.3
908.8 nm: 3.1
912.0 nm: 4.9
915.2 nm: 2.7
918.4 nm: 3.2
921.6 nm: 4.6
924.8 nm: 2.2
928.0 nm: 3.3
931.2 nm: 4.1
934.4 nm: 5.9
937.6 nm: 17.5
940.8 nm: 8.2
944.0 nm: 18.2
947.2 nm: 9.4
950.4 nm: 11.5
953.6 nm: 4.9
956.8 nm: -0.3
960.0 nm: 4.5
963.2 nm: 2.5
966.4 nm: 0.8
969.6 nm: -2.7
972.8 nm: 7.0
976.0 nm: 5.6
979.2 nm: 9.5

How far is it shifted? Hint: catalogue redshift 0.29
